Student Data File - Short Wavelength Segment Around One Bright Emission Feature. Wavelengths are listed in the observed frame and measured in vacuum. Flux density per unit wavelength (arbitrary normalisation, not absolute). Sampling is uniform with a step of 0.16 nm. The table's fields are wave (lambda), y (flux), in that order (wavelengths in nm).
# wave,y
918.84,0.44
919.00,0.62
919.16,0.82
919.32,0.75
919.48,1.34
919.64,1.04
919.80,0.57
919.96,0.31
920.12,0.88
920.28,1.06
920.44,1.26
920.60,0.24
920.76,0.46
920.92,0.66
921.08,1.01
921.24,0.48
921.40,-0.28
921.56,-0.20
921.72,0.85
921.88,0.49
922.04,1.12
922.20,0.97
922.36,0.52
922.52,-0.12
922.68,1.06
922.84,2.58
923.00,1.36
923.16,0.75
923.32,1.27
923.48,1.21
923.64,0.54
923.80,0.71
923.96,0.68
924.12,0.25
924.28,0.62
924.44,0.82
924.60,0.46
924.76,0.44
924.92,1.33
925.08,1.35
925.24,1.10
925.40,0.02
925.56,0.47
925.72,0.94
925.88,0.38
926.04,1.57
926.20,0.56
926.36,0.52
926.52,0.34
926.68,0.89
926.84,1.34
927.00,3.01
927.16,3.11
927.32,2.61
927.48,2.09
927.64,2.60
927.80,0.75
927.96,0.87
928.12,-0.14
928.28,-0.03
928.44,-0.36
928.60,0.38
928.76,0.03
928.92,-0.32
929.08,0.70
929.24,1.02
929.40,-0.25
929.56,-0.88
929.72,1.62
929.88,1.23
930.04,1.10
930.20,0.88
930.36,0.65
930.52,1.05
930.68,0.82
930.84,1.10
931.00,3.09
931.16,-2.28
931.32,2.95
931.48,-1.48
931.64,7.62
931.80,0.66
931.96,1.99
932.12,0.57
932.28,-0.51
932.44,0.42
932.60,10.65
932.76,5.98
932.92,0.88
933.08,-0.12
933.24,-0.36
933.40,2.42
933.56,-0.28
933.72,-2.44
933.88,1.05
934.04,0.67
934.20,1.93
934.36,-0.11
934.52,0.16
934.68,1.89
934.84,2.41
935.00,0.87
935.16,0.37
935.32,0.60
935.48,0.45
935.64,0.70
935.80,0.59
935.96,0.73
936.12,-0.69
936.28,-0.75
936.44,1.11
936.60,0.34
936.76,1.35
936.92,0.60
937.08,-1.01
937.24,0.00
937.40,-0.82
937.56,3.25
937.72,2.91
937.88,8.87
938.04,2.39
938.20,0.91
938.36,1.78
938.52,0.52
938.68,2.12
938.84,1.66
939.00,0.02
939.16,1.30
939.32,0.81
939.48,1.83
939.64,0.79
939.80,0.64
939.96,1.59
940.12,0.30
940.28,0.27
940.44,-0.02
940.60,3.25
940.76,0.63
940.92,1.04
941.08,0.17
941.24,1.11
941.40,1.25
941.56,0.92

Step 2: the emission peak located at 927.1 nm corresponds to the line H-beta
